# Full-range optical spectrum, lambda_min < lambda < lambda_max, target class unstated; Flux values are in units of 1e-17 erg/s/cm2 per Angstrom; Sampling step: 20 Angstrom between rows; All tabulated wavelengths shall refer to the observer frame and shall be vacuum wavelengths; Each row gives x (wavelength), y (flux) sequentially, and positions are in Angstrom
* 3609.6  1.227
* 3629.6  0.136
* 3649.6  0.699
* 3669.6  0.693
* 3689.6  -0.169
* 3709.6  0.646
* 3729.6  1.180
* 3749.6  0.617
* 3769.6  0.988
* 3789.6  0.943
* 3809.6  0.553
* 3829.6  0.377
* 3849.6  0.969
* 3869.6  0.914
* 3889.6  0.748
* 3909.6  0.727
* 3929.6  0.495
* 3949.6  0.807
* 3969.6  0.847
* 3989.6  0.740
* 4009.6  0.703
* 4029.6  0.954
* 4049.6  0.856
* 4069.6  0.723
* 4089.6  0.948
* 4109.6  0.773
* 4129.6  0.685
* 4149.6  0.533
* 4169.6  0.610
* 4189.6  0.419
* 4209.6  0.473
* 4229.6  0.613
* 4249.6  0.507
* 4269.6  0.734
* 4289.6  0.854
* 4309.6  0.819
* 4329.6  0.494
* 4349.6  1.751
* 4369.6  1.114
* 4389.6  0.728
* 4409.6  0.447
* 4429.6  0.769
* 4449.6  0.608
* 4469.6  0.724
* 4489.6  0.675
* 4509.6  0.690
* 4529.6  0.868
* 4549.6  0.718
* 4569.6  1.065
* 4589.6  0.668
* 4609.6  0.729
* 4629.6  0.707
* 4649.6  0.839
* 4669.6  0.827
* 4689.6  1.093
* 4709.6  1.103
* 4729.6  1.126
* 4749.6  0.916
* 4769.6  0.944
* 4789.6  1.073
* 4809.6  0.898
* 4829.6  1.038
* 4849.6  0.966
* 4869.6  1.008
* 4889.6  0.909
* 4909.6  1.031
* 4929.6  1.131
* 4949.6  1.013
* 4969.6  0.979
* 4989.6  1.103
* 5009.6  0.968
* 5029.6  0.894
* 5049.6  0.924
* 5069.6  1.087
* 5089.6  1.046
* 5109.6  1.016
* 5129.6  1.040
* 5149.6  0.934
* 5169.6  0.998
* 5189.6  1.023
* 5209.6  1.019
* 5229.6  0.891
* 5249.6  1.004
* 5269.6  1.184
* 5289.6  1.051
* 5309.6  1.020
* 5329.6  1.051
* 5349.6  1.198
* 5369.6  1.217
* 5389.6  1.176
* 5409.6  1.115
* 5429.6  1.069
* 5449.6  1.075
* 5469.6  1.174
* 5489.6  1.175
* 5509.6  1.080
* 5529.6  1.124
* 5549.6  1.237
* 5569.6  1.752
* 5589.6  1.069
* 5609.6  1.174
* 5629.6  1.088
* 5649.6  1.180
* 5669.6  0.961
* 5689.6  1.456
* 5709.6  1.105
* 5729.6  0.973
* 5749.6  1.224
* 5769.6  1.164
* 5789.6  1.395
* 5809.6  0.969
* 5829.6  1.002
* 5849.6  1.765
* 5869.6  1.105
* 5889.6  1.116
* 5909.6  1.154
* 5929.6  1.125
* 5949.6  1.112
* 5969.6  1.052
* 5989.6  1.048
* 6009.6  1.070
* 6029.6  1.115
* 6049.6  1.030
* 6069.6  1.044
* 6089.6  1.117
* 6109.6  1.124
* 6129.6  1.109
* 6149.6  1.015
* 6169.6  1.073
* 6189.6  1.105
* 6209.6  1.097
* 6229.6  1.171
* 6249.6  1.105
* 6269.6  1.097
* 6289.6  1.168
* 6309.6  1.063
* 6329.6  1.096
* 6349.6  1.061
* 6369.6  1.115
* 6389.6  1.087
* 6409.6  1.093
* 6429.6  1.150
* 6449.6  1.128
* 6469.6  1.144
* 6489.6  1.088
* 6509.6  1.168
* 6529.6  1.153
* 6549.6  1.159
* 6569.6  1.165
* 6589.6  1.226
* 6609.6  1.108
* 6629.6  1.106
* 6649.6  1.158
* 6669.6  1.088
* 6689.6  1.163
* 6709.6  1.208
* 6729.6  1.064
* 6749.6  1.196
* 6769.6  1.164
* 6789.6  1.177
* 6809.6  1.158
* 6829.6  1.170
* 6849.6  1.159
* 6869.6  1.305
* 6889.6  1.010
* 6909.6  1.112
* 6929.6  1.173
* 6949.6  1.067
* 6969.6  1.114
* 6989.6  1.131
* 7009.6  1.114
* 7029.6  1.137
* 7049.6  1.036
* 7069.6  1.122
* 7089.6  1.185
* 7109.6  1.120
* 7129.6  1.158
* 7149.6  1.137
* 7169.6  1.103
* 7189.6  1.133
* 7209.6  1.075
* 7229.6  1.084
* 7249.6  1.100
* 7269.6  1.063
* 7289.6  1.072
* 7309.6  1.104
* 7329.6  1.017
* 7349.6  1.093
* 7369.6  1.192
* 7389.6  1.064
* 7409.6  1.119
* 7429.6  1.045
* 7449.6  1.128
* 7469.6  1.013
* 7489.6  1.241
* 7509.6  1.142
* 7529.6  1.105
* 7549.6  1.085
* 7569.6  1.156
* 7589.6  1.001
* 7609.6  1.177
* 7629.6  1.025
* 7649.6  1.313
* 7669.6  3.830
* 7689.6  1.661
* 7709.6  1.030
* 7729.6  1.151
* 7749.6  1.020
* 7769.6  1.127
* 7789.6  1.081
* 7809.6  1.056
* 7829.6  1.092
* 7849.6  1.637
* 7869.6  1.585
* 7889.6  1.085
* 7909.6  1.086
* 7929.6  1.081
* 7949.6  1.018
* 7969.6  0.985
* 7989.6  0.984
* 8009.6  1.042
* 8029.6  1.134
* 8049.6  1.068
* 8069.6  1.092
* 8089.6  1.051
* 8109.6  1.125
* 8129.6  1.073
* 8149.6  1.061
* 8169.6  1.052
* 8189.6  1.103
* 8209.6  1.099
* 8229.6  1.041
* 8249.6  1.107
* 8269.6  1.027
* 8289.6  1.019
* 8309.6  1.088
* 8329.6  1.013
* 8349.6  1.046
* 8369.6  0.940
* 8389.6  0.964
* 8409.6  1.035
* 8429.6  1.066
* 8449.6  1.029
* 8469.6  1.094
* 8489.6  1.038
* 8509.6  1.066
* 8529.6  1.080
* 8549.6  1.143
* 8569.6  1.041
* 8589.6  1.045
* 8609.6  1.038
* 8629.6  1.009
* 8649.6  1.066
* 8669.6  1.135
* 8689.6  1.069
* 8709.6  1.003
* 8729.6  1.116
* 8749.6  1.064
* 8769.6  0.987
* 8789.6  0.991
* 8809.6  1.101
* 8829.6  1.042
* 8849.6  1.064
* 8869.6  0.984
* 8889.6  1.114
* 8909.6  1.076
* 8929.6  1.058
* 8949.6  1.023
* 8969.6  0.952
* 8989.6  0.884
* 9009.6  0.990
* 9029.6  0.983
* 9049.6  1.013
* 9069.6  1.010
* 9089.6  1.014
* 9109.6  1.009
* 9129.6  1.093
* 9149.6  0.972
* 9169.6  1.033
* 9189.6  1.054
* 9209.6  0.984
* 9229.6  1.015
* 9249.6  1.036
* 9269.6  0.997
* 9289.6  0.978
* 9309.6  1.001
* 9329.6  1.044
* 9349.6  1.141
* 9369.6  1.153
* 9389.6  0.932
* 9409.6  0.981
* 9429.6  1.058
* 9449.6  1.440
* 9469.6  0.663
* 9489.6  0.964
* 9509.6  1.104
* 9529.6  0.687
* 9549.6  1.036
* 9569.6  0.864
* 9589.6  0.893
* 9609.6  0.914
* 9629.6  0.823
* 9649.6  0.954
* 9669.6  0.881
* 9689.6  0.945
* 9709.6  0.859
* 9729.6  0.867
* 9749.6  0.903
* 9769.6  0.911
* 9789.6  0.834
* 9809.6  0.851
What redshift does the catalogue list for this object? 0.169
